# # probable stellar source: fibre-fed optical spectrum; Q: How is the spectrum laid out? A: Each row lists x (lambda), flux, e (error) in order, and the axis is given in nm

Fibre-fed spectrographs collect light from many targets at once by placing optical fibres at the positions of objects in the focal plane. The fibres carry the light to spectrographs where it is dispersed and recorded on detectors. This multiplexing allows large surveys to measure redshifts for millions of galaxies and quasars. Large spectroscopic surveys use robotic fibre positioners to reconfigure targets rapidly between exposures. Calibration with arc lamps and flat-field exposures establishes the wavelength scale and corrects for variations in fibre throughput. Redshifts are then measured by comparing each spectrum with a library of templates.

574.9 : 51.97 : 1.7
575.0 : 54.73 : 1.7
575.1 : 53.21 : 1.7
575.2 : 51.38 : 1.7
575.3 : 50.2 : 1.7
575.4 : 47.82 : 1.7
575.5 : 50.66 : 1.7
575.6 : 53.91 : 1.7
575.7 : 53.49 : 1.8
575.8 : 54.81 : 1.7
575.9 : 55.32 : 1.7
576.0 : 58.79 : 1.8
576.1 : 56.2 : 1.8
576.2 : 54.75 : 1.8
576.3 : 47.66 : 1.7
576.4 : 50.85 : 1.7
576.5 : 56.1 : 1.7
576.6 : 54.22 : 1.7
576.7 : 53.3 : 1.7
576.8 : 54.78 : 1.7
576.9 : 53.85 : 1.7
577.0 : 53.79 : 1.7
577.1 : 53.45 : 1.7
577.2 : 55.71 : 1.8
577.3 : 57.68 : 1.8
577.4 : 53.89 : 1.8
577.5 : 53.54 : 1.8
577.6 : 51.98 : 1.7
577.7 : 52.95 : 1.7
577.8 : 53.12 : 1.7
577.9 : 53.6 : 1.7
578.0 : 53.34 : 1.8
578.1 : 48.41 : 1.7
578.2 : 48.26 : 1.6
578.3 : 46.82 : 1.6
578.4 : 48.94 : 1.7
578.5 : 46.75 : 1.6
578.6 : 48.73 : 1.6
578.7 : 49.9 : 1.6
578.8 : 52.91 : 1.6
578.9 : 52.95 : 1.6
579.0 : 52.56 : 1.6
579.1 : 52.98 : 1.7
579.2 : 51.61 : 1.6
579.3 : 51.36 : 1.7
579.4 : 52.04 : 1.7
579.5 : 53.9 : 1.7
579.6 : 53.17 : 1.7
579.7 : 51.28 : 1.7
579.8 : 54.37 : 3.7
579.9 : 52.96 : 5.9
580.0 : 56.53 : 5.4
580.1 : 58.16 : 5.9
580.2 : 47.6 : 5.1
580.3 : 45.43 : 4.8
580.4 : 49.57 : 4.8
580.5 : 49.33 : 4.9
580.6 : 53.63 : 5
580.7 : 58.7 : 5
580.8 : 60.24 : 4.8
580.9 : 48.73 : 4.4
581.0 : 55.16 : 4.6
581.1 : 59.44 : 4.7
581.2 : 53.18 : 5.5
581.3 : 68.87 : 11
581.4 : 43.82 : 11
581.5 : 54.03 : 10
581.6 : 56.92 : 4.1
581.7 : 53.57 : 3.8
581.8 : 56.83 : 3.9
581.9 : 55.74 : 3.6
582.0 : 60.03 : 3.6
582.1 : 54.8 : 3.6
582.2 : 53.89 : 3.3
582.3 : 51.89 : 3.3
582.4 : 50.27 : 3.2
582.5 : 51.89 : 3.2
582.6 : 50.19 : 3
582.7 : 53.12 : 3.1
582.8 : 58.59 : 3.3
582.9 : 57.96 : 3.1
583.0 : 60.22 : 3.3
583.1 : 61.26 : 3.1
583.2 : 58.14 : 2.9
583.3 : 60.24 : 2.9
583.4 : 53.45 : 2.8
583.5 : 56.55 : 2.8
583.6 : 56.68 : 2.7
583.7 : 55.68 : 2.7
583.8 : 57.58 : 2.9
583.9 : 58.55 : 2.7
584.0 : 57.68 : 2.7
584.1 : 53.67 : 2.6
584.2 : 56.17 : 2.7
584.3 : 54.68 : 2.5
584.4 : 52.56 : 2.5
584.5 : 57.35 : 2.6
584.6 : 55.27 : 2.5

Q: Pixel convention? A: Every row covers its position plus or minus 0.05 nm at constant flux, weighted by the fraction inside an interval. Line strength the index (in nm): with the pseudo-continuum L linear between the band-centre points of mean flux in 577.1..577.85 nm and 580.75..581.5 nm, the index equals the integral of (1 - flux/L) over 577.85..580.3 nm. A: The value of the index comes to 0.14 nm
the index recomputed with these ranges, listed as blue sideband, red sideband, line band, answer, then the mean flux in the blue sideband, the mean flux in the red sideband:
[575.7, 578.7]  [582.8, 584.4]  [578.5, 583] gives 0.13 nm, 52.8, 57.1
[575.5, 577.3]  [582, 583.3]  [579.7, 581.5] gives 0.04 nm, 54.2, 55.6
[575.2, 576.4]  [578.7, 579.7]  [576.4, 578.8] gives 0.02 nm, 52.9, 52.4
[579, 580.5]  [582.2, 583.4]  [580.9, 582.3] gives -0.03 nm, 52.1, 55.6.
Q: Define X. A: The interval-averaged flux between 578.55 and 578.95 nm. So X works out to 51.1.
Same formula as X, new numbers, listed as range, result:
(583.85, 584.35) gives 56.1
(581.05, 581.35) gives 60.5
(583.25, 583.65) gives 56.7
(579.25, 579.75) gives 52.4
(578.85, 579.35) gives 52.3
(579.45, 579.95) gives 53.1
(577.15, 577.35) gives 56.7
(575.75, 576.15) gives 56.3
